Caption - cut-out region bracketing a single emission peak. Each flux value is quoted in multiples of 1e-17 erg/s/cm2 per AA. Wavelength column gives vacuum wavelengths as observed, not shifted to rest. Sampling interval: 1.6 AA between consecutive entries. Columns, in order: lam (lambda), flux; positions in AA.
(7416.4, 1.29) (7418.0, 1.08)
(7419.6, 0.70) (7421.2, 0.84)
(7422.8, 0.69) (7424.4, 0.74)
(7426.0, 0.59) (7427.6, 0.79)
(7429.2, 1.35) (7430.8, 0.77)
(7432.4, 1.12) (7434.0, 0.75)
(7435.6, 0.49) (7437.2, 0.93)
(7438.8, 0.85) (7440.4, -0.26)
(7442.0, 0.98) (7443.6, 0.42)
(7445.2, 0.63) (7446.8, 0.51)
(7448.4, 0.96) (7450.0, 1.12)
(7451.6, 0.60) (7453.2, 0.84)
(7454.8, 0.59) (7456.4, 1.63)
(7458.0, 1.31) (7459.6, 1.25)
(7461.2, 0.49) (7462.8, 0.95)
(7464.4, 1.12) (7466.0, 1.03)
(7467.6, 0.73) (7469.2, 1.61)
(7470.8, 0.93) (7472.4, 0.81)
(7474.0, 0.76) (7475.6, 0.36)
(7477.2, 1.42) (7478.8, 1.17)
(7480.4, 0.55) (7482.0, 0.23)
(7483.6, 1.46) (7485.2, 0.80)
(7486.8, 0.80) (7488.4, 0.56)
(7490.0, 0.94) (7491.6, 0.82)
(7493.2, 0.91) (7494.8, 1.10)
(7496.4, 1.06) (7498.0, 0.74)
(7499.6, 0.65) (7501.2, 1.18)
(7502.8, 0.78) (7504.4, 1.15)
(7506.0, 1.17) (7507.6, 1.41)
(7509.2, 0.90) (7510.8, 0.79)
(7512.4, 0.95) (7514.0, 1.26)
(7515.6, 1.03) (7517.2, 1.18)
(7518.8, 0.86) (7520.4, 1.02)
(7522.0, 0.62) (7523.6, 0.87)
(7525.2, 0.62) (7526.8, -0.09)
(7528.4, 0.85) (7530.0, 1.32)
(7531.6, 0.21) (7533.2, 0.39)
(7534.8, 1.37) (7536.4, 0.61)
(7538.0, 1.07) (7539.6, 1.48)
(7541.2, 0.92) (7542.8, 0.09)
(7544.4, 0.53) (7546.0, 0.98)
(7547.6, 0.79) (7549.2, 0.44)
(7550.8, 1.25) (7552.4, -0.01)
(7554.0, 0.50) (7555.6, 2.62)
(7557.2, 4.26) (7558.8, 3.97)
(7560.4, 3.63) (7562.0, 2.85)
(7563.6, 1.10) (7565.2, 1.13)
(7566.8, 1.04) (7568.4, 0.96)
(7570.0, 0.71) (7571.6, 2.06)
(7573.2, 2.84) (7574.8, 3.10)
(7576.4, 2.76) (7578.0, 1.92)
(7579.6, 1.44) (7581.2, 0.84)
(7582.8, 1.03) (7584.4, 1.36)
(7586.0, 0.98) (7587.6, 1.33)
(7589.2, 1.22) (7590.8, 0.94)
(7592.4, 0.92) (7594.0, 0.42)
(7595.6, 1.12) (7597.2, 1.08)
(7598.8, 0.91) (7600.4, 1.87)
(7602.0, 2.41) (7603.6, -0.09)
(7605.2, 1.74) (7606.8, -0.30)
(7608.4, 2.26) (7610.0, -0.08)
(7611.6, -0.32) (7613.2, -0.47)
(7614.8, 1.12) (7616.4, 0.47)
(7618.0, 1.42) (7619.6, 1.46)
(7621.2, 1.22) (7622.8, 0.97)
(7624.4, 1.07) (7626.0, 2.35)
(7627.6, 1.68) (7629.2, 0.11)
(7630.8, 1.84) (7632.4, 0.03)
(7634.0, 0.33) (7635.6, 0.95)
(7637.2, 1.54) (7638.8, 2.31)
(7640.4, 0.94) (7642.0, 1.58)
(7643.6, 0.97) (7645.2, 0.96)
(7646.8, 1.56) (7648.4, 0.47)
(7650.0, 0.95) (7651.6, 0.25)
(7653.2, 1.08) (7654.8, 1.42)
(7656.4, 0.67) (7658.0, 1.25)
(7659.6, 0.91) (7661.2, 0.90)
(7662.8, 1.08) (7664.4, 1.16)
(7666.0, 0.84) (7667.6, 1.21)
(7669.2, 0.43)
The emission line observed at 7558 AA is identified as [S II] 6716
